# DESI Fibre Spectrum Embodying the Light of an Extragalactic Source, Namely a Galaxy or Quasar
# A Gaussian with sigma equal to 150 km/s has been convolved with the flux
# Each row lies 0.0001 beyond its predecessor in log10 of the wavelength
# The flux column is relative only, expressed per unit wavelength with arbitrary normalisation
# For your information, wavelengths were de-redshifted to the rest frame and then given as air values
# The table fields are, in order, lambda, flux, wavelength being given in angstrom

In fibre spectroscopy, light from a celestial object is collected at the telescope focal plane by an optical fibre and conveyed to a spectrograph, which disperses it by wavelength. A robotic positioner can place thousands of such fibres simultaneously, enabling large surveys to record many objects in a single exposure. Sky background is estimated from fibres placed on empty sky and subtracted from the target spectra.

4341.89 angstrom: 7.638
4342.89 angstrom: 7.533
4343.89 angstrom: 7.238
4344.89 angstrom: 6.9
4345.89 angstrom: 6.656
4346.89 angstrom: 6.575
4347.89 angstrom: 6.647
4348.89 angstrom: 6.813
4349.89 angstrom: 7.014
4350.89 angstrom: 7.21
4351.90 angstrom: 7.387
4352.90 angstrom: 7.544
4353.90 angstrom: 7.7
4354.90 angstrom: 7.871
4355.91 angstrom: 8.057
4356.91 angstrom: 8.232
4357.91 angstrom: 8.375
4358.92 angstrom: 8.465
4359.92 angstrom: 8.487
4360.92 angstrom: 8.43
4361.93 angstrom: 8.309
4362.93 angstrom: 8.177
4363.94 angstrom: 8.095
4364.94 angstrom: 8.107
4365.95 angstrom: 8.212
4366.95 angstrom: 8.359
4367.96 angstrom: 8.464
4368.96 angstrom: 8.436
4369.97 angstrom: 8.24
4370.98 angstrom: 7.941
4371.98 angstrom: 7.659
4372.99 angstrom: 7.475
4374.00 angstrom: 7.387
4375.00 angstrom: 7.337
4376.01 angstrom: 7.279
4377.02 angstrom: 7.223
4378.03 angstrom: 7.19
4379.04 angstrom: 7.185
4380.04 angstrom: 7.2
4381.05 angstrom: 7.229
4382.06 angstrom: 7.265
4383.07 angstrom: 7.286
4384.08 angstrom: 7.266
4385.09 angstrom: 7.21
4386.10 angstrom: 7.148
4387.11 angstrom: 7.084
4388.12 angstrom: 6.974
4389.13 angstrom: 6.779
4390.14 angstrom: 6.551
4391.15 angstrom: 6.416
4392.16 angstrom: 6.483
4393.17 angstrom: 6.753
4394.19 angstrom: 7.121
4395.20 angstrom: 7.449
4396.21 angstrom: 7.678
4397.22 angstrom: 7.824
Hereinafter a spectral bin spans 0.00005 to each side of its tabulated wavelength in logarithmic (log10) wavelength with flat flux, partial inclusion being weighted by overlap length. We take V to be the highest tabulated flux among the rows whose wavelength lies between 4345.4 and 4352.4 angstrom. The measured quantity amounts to 7.387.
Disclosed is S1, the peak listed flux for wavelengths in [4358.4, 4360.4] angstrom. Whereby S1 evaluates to 8.487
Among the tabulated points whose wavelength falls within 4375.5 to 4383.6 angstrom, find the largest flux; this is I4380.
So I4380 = 7.286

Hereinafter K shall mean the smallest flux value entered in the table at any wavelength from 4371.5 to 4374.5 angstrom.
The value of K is 7.387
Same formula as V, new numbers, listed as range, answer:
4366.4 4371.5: 8.464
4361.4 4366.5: 8.309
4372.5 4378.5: 7.475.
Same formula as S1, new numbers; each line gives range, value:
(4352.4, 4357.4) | 8.232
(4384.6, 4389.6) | 7.21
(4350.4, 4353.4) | 7.544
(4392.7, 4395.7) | 7.449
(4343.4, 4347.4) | 7.238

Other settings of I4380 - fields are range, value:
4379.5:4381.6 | 7.229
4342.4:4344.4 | 7.533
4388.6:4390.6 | 6.779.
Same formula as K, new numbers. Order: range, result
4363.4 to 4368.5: 8.095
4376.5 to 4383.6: 7.185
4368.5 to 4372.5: 7.659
